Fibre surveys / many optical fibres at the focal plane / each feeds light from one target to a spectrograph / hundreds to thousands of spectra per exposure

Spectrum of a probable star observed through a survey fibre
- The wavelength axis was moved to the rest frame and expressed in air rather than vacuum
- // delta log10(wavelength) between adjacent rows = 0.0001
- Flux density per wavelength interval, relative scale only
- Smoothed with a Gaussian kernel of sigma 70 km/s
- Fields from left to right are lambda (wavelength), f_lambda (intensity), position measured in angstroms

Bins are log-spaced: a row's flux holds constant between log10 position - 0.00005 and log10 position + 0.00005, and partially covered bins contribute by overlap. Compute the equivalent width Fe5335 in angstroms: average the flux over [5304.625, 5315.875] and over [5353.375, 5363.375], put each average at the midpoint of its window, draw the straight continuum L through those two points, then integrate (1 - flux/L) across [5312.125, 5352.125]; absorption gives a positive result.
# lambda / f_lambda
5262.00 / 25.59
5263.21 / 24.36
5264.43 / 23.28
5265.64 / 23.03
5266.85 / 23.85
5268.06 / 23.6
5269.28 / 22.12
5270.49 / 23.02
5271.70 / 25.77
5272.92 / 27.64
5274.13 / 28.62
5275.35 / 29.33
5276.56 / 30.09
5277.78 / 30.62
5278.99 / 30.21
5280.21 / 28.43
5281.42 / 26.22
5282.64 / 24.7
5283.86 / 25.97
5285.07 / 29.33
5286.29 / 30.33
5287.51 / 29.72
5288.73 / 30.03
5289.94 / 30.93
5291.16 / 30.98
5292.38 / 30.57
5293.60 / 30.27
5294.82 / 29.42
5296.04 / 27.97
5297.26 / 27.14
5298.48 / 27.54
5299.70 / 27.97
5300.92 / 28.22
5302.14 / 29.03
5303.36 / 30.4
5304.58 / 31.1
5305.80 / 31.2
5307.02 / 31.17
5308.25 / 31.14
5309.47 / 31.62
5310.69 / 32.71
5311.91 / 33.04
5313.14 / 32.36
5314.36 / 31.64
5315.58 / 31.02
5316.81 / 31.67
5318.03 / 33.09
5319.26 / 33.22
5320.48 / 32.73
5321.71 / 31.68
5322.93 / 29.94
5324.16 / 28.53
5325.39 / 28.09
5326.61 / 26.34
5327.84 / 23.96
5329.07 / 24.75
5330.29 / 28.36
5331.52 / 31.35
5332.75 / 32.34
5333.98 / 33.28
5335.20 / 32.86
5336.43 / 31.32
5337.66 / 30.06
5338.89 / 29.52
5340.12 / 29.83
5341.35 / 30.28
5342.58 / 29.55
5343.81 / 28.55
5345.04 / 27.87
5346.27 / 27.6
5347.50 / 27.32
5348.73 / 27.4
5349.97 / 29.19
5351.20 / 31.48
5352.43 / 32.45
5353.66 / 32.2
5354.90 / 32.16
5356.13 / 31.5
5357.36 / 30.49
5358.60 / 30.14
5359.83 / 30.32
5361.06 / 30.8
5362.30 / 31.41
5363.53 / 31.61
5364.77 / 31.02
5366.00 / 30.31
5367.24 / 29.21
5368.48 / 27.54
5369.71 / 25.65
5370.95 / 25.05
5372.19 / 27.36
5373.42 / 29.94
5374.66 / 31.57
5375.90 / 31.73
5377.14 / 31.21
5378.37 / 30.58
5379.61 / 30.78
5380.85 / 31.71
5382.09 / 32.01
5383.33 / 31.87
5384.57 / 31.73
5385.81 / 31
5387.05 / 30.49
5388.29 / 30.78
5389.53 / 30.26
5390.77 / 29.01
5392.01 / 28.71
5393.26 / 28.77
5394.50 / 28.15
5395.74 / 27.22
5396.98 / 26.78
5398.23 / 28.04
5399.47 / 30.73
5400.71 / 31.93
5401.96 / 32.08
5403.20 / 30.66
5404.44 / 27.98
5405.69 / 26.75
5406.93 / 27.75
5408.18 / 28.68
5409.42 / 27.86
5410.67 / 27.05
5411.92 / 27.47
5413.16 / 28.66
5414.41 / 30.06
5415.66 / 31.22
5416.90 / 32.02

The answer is 1.9 angstroms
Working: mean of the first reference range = 31.8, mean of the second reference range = 31.1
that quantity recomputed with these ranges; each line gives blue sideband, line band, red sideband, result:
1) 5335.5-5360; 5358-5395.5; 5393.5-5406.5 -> -0.7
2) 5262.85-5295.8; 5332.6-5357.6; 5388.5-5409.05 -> -1.7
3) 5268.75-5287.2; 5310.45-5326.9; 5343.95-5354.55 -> -1.5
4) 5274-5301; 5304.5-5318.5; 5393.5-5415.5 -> -1.4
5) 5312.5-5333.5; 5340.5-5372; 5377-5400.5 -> 0.4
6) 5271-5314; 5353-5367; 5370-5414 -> -0.7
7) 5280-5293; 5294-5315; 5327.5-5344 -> -0.7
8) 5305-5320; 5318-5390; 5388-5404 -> 1.5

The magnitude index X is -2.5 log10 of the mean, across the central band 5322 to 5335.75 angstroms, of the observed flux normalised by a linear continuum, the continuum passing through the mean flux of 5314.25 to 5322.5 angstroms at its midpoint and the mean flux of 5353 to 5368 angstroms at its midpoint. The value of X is 0.10 mag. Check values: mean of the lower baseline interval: 32.1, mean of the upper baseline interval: 30.9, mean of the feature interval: 29.1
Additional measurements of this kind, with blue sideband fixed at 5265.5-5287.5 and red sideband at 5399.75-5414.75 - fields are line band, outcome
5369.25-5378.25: -0.02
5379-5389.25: -0.10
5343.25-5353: -0.03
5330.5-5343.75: -0.11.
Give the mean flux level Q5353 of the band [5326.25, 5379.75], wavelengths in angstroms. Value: 29.7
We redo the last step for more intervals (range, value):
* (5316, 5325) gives 31.4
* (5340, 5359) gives 29.9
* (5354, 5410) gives 29.8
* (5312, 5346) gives 30.2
